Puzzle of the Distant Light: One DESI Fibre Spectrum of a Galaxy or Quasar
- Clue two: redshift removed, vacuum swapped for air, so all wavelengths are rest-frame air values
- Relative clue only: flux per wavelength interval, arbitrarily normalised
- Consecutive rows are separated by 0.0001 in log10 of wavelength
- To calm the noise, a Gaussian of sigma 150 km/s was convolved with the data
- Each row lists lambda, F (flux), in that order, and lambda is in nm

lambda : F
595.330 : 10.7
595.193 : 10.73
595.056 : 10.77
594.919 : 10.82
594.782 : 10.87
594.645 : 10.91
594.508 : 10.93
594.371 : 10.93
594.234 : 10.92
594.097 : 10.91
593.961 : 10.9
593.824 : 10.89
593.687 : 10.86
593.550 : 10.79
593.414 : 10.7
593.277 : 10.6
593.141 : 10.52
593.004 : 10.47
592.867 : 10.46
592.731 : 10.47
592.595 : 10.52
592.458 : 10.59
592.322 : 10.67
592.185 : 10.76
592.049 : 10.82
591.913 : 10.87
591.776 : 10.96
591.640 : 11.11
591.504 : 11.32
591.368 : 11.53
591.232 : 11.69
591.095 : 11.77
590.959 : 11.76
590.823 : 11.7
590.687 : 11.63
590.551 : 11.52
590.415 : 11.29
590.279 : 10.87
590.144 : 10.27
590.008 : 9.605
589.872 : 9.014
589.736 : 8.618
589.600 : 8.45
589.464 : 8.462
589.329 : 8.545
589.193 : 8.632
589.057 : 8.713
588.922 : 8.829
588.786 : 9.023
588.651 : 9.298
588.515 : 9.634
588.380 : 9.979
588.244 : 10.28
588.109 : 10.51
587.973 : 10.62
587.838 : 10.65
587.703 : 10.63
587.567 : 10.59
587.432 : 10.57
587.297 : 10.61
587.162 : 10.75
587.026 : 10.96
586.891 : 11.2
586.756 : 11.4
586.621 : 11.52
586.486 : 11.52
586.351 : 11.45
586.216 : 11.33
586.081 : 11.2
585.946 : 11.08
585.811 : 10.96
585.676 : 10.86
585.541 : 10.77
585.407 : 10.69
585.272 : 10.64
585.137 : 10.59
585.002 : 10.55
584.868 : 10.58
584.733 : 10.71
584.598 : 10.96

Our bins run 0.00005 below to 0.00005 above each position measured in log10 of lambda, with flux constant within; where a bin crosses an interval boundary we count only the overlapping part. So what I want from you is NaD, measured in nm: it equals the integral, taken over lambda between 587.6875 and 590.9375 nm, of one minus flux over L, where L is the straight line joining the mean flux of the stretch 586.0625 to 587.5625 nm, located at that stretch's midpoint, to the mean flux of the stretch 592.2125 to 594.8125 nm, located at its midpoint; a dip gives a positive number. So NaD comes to 0.32 nm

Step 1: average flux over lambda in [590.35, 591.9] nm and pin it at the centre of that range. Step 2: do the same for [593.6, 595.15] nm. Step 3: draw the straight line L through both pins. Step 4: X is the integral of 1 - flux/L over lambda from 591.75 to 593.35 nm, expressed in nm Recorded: 0.081 nm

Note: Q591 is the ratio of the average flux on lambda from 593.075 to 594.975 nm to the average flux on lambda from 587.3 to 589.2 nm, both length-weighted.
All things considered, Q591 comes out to 1.09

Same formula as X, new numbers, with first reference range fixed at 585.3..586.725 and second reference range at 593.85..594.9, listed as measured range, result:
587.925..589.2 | 0.17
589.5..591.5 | 0.06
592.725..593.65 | 0.03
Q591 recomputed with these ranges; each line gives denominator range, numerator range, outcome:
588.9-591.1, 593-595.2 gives 1.09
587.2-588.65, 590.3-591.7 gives 1.11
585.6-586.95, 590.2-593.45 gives 0.98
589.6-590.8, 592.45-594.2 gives 1.04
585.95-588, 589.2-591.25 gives 0.93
